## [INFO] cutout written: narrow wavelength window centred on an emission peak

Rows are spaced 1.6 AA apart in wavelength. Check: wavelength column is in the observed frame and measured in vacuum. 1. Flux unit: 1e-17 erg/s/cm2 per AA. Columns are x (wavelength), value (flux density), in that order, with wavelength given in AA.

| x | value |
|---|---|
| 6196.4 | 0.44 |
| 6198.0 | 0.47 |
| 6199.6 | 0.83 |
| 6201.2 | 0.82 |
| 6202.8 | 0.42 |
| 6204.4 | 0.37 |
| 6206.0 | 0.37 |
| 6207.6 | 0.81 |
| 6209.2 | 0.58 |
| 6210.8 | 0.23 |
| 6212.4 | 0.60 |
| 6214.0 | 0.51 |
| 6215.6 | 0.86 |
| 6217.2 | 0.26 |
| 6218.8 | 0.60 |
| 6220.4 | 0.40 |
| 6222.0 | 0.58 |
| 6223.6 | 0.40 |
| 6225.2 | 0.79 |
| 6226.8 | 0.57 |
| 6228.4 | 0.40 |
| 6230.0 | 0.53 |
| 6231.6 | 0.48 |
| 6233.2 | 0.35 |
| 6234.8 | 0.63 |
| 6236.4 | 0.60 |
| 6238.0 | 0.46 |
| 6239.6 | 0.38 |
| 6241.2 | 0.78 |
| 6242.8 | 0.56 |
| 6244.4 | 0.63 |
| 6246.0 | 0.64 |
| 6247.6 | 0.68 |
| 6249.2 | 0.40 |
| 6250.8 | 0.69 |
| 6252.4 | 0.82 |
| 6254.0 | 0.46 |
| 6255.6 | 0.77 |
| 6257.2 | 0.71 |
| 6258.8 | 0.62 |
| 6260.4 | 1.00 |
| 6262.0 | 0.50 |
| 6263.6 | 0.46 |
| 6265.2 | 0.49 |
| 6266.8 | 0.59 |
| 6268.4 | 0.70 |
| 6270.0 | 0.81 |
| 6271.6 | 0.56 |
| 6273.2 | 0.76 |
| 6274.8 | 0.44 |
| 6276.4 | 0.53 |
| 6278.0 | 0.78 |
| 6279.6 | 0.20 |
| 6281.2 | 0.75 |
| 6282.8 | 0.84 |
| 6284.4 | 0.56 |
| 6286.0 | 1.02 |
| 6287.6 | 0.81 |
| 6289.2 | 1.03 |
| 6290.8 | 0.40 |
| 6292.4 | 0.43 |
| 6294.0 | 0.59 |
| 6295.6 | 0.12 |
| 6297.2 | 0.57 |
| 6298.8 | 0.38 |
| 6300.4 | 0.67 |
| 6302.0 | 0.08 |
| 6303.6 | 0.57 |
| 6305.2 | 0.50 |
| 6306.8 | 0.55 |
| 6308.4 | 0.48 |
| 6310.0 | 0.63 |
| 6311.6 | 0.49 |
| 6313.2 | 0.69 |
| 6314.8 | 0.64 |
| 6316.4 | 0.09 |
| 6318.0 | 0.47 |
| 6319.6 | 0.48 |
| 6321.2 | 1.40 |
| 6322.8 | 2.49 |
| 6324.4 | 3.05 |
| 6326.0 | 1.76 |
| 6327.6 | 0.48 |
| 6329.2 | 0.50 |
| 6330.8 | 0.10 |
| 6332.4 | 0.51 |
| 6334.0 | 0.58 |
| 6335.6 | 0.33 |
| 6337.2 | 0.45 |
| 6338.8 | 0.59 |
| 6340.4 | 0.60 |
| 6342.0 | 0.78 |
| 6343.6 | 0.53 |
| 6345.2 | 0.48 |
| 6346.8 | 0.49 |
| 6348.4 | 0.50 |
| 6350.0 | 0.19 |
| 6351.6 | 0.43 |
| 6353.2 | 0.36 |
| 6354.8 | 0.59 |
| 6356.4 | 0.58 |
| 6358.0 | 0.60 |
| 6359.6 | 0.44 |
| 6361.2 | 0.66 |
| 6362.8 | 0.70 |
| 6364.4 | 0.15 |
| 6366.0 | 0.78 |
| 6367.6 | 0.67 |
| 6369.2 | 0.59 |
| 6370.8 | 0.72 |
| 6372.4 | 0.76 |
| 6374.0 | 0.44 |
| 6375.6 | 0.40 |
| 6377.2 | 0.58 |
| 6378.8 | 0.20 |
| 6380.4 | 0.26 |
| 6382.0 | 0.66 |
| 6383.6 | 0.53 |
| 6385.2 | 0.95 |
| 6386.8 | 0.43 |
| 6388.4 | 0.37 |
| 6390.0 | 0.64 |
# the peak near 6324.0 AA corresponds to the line Hbeta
